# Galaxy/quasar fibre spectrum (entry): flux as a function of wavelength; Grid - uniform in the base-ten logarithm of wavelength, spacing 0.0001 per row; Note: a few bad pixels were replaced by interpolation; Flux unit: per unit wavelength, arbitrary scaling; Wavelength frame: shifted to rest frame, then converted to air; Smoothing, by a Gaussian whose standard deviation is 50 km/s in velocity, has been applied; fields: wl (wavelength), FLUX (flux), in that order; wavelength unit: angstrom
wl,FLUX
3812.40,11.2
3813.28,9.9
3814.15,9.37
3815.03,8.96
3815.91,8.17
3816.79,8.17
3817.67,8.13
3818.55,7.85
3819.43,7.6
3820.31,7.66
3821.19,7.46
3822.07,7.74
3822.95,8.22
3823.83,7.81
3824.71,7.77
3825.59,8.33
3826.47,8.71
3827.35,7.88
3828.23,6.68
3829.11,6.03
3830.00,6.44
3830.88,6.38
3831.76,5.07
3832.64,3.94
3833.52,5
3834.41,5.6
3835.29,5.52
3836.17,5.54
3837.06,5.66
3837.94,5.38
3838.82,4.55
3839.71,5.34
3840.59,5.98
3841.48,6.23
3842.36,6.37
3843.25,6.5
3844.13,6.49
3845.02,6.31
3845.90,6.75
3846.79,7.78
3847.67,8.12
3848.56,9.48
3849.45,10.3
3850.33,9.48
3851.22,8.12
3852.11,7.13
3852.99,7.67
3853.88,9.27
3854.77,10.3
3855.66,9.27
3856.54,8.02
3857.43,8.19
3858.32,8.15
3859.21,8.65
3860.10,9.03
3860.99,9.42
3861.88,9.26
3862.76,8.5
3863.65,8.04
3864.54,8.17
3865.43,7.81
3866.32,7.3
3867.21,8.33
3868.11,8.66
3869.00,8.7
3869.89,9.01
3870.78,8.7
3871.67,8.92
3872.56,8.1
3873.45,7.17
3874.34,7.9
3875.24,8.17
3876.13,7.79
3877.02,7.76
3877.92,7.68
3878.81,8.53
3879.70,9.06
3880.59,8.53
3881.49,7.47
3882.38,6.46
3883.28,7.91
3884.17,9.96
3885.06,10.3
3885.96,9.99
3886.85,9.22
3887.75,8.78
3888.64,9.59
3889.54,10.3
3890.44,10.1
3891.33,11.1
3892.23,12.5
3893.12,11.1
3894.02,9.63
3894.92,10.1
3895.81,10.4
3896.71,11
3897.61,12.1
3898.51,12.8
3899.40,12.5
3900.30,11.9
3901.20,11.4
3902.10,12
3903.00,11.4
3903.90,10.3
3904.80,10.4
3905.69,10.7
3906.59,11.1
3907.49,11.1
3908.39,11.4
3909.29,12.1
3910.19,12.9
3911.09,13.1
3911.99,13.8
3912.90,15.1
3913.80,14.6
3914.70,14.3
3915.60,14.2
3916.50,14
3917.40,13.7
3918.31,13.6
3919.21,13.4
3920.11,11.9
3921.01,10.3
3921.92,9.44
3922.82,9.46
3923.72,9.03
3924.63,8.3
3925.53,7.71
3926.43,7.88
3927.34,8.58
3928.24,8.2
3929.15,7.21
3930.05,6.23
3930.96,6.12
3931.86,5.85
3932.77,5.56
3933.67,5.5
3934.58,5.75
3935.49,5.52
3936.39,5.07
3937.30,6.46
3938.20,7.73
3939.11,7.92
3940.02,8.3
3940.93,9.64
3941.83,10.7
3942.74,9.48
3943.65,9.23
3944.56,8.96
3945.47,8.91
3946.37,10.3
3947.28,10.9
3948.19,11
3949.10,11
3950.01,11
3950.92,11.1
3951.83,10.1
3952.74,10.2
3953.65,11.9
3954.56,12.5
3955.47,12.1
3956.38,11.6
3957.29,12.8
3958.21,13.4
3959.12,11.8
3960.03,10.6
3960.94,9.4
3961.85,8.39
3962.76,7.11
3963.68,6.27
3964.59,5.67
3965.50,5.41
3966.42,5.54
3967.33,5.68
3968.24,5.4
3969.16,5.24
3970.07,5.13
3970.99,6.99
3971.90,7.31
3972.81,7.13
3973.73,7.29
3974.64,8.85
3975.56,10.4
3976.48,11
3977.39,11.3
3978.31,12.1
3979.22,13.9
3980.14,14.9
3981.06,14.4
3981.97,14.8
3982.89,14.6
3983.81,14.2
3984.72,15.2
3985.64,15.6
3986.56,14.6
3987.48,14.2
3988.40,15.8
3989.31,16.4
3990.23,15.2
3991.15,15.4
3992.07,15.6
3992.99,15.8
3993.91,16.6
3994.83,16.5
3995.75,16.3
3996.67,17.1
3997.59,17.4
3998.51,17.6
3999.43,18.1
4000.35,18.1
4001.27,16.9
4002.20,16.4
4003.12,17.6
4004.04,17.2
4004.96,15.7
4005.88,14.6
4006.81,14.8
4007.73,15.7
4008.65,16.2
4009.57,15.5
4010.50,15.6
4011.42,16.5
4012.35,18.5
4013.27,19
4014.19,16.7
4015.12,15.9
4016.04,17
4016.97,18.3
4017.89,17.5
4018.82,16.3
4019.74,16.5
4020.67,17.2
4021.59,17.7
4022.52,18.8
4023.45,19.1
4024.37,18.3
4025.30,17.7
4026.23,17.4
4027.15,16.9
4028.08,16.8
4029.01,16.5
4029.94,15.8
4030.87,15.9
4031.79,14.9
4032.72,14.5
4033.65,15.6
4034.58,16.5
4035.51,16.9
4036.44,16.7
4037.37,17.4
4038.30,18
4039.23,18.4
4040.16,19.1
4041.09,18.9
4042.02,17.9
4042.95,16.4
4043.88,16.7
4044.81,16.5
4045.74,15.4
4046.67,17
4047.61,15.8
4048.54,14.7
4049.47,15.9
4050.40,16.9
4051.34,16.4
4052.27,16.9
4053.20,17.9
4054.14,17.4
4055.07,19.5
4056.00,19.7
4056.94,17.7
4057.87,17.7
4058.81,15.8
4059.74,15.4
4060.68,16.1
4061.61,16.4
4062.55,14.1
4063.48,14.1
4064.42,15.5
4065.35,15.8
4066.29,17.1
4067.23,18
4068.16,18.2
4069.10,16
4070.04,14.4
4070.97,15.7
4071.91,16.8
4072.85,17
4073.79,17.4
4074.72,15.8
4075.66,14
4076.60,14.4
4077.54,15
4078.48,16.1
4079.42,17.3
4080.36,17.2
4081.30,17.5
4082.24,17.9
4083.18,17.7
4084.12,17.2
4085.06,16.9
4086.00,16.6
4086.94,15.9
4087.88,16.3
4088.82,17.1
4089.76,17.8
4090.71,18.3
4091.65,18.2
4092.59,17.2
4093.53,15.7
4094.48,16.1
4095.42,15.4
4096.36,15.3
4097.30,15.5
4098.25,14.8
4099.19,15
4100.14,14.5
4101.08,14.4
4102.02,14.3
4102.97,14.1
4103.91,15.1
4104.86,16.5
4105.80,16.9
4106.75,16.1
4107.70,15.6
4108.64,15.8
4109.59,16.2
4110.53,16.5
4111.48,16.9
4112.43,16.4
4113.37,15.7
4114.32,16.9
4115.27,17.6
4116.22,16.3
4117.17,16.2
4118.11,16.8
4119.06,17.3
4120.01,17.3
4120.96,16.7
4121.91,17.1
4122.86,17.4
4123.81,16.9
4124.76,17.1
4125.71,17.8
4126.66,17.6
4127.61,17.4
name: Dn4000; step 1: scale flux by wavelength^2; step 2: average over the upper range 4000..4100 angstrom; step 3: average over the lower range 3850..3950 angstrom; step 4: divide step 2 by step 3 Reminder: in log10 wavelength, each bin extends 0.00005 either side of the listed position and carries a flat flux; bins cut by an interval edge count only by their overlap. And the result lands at 1.88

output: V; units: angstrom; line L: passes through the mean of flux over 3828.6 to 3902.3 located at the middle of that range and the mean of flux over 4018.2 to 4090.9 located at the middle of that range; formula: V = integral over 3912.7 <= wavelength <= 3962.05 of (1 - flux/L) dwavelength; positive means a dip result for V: 7.0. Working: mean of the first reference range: 8.36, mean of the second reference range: 16.7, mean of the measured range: 9.87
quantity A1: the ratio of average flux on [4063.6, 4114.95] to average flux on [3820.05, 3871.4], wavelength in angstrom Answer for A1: 2.16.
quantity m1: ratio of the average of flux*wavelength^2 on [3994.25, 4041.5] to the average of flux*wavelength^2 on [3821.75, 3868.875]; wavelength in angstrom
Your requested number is 2.49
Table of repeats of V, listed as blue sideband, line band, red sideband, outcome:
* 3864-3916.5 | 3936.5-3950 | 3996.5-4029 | 4.02 angstrom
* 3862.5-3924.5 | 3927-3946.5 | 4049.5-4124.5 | 6.93 angstrom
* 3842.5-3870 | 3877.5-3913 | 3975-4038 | -0.86 angstrom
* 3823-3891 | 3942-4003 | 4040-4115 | 2.59 angstrom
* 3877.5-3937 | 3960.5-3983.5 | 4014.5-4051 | 7.89 angstrom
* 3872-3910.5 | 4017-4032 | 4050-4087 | -2.21 angstrom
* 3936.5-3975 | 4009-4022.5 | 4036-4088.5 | -3.82 angstrom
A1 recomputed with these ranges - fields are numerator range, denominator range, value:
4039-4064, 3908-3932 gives 1.55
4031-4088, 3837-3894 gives 1.99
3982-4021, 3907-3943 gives 1.67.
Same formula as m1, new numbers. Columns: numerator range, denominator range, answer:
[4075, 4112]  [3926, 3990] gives 1.77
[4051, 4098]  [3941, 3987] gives 1.71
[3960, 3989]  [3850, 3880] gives 1.28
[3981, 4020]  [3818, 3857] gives 2.48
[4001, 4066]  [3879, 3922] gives 1.59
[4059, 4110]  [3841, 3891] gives 2.14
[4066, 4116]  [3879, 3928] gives 1.64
